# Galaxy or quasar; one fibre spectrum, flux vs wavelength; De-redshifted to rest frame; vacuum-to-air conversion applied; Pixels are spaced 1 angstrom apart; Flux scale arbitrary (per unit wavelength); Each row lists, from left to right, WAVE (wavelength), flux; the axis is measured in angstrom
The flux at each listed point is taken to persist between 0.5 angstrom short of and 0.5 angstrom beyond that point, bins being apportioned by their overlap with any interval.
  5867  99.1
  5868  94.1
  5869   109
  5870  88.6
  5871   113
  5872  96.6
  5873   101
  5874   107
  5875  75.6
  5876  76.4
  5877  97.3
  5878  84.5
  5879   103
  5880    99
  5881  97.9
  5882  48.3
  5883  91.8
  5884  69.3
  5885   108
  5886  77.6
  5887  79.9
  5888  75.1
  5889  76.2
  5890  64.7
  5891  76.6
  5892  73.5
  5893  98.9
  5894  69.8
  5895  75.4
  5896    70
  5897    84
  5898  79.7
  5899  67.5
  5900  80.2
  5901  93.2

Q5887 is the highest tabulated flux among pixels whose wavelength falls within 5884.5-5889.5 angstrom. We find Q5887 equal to 108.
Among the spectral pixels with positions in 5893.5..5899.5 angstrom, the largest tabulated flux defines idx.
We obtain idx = 84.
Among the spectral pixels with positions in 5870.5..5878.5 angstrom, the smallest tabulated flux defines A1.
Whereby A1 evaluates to 75.6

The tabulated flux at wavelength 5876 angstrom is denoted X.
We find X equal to 76.4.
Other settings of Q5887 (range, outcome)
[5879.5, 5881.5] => 99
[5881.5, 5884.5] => 91.8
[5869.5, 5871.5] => 113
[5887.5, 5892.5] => 76.6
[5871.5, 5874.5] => 107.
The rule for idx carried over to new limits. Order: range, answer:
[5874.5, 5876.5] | 76.4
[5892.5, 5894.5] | 98.9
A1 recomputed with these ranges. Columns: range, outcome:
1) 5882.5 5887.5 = 69.3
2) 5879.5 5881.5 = 97.9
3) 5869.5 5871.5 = 88.6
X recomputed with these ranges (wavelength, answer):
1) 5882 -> 48.3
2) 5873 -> 101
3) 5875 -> 75.6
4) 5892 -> 73.5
